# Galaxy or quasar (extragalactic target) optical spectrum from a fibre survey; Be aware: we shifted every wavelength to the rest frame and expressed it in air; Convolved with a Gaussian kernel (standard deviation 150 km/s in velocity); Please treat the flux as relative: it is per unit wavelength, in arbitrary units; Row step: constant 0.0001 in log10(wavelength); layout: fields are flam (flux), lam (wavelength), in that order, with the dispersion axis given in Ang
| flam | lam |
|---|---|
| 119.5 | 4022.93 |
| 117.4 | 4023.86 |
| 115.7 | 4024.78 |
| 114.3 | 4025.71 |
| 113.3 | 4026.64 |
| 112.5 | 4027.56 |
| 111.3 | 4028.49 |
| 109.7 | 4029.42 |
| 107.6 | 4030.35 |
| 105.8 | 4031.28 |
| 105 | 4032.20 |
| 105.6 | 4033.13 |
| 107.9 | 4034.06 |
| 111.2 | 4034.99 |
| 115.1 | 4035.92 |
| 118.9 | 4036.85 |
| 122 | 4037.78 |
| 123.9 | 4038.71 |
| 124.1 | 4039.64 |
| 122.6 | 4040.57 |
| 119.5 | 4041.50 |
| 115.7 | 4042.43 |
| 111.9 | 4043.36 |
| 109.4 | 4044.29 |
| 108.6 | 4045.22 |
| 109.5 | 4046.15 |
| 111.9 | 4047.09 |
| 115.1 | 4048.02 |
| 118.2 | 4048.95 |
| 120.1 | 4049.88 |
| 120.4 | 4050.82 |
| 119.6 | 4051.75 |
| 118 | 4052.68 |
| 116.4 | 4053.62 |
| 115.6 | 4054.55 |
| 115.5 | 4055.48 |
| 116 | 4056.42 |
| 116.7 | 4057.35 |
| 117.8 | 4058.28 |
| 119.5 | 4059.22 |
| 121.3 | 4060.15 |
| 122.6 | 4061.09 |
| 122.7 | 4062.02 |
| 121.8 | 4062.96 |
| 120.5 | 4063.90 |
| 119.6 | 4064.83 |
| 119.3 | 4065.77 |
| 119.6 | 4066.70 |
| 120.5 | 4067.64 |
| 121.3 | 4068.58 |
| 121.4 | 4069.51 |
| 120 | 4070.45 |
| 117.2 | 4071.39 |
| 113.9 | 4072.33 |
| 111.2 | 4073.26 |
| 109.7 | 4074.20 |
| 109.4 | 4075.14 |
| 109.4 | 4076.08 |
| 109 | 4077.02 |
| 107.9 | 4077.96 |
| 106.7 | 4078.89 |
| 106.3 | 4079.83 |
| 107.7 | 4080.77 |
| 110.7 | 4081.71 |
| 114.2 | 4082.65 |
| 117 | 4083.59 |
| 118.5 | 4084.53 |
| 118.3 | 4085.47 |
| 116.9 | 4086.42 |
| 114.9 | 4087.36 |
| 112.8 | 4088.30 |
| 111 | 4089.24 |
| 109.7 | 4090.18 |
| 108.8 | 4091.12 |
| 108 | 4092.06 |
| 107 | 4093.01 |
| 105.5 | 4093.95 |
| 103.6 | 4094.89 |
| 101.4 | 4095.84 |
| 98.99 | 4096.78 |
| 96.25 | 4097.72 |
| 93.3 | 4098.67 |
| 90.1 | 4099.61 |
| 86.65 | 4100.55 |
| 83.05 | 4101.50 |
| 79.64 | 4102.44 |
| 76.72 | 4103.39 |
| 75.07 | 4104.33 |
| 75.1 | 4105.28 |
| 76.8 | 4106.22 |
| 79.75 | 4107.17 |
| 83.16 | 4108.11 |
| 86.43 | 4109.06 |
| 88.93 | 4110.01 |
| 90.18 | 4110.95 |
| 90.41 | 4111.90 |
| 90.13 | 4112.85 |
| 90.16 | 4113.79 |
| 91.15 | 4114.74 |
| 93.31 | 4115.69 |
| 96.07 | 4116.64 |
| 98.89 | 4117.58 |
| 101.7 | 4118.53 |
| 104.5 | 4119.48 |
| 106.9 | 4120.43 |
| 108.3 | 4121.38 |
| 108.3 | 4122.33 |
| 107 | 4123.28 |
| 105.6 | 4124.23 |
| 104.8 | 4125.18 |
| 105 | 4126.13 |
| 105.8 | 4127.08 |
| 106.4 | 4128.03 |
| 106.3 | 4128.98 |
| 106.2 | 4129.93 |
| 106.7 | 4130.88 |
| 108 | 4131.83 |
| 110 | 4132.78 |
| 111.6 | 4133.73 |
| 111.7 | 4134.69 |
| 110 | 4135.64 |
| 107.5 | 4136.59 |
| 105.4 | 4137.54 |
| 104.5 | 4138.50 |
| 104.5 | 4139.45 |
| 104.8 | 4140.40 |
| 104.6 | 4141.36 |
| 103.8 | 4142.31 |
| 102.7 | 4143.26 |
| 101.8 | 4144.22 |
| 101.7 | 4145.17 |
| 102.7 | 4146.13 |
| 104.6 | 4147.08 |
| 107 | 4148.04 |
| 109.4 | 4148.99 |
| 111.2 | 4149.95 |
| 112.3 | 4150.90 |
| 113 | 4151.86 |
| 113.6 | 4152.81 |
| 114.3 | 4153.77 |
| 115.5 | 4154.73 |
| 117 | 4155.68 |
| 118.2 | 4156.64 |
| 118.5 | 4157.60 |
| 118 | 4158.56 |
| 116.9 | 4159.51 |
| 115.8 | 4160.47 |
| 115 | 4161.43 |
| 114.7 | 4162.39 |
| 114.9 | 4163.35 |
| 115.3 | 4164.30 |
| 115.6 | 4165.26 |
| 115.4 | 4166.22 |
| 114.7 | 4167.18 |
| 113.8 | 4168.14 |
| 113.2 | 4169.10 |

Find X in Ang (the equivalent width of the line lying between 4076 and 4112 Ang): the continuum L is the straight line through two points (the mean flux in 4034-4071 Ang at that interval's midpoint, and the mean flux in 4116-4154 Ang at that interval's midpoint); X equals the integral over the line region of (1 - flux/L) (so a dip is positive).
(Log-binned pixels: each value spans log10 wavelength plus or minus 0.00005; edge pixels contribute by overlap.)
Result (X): 4.1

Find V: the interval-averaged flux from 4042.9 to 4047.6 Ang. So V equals 110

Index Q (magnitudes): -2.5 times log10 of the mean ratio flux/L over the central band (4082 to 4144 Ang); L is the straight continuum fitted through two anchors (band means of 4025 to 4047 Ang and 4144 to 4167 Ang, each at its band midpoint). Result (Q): 0.12 mag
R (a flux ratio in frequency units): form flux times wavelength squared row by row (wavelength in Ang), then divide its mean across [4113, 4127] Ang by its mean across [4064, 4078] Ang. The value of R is 0.9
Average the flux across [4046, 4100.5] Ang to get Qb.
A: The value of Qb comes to 113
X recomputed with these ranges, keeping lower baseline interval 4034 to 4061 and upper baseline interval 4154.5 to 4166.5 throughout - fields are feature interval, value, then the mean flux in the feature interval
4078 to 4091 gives 0.47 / 112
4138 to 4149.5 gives 1.19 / 104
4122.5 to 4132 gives 0.84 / 106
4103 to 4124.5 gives 4.46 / 92.3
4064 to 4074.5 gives -0.10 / 118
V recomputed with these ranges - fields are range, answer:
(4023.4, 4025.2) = 117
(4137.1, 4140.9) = 105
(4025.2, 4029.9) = 112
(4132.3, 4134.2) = 111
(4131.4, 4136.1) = 110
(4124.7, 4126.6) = 105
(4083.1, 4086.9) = 117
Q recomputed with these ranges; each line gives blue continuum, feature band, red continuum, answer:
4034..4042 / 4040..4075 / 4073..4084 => -0.03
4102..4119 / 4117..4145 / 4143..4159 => -0.08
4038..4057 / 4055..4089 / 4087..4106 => -0.09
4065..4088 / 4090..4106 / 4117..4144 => 0.19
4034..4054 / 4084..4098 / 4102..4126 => -0.09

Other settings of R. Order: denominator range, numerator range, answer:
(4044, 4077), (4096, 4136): 0.85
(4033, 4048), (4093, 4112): 0.79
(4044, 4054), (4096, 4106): 0.76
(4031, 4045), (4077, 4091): 1.00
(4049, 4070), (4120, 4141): 0.93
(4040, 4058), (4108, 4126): 0.87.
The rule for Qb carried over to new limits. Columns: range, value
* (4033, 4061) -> 116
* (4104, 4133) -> 97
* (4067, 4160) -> 105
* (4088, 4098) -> 106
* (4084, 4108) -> 97.7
